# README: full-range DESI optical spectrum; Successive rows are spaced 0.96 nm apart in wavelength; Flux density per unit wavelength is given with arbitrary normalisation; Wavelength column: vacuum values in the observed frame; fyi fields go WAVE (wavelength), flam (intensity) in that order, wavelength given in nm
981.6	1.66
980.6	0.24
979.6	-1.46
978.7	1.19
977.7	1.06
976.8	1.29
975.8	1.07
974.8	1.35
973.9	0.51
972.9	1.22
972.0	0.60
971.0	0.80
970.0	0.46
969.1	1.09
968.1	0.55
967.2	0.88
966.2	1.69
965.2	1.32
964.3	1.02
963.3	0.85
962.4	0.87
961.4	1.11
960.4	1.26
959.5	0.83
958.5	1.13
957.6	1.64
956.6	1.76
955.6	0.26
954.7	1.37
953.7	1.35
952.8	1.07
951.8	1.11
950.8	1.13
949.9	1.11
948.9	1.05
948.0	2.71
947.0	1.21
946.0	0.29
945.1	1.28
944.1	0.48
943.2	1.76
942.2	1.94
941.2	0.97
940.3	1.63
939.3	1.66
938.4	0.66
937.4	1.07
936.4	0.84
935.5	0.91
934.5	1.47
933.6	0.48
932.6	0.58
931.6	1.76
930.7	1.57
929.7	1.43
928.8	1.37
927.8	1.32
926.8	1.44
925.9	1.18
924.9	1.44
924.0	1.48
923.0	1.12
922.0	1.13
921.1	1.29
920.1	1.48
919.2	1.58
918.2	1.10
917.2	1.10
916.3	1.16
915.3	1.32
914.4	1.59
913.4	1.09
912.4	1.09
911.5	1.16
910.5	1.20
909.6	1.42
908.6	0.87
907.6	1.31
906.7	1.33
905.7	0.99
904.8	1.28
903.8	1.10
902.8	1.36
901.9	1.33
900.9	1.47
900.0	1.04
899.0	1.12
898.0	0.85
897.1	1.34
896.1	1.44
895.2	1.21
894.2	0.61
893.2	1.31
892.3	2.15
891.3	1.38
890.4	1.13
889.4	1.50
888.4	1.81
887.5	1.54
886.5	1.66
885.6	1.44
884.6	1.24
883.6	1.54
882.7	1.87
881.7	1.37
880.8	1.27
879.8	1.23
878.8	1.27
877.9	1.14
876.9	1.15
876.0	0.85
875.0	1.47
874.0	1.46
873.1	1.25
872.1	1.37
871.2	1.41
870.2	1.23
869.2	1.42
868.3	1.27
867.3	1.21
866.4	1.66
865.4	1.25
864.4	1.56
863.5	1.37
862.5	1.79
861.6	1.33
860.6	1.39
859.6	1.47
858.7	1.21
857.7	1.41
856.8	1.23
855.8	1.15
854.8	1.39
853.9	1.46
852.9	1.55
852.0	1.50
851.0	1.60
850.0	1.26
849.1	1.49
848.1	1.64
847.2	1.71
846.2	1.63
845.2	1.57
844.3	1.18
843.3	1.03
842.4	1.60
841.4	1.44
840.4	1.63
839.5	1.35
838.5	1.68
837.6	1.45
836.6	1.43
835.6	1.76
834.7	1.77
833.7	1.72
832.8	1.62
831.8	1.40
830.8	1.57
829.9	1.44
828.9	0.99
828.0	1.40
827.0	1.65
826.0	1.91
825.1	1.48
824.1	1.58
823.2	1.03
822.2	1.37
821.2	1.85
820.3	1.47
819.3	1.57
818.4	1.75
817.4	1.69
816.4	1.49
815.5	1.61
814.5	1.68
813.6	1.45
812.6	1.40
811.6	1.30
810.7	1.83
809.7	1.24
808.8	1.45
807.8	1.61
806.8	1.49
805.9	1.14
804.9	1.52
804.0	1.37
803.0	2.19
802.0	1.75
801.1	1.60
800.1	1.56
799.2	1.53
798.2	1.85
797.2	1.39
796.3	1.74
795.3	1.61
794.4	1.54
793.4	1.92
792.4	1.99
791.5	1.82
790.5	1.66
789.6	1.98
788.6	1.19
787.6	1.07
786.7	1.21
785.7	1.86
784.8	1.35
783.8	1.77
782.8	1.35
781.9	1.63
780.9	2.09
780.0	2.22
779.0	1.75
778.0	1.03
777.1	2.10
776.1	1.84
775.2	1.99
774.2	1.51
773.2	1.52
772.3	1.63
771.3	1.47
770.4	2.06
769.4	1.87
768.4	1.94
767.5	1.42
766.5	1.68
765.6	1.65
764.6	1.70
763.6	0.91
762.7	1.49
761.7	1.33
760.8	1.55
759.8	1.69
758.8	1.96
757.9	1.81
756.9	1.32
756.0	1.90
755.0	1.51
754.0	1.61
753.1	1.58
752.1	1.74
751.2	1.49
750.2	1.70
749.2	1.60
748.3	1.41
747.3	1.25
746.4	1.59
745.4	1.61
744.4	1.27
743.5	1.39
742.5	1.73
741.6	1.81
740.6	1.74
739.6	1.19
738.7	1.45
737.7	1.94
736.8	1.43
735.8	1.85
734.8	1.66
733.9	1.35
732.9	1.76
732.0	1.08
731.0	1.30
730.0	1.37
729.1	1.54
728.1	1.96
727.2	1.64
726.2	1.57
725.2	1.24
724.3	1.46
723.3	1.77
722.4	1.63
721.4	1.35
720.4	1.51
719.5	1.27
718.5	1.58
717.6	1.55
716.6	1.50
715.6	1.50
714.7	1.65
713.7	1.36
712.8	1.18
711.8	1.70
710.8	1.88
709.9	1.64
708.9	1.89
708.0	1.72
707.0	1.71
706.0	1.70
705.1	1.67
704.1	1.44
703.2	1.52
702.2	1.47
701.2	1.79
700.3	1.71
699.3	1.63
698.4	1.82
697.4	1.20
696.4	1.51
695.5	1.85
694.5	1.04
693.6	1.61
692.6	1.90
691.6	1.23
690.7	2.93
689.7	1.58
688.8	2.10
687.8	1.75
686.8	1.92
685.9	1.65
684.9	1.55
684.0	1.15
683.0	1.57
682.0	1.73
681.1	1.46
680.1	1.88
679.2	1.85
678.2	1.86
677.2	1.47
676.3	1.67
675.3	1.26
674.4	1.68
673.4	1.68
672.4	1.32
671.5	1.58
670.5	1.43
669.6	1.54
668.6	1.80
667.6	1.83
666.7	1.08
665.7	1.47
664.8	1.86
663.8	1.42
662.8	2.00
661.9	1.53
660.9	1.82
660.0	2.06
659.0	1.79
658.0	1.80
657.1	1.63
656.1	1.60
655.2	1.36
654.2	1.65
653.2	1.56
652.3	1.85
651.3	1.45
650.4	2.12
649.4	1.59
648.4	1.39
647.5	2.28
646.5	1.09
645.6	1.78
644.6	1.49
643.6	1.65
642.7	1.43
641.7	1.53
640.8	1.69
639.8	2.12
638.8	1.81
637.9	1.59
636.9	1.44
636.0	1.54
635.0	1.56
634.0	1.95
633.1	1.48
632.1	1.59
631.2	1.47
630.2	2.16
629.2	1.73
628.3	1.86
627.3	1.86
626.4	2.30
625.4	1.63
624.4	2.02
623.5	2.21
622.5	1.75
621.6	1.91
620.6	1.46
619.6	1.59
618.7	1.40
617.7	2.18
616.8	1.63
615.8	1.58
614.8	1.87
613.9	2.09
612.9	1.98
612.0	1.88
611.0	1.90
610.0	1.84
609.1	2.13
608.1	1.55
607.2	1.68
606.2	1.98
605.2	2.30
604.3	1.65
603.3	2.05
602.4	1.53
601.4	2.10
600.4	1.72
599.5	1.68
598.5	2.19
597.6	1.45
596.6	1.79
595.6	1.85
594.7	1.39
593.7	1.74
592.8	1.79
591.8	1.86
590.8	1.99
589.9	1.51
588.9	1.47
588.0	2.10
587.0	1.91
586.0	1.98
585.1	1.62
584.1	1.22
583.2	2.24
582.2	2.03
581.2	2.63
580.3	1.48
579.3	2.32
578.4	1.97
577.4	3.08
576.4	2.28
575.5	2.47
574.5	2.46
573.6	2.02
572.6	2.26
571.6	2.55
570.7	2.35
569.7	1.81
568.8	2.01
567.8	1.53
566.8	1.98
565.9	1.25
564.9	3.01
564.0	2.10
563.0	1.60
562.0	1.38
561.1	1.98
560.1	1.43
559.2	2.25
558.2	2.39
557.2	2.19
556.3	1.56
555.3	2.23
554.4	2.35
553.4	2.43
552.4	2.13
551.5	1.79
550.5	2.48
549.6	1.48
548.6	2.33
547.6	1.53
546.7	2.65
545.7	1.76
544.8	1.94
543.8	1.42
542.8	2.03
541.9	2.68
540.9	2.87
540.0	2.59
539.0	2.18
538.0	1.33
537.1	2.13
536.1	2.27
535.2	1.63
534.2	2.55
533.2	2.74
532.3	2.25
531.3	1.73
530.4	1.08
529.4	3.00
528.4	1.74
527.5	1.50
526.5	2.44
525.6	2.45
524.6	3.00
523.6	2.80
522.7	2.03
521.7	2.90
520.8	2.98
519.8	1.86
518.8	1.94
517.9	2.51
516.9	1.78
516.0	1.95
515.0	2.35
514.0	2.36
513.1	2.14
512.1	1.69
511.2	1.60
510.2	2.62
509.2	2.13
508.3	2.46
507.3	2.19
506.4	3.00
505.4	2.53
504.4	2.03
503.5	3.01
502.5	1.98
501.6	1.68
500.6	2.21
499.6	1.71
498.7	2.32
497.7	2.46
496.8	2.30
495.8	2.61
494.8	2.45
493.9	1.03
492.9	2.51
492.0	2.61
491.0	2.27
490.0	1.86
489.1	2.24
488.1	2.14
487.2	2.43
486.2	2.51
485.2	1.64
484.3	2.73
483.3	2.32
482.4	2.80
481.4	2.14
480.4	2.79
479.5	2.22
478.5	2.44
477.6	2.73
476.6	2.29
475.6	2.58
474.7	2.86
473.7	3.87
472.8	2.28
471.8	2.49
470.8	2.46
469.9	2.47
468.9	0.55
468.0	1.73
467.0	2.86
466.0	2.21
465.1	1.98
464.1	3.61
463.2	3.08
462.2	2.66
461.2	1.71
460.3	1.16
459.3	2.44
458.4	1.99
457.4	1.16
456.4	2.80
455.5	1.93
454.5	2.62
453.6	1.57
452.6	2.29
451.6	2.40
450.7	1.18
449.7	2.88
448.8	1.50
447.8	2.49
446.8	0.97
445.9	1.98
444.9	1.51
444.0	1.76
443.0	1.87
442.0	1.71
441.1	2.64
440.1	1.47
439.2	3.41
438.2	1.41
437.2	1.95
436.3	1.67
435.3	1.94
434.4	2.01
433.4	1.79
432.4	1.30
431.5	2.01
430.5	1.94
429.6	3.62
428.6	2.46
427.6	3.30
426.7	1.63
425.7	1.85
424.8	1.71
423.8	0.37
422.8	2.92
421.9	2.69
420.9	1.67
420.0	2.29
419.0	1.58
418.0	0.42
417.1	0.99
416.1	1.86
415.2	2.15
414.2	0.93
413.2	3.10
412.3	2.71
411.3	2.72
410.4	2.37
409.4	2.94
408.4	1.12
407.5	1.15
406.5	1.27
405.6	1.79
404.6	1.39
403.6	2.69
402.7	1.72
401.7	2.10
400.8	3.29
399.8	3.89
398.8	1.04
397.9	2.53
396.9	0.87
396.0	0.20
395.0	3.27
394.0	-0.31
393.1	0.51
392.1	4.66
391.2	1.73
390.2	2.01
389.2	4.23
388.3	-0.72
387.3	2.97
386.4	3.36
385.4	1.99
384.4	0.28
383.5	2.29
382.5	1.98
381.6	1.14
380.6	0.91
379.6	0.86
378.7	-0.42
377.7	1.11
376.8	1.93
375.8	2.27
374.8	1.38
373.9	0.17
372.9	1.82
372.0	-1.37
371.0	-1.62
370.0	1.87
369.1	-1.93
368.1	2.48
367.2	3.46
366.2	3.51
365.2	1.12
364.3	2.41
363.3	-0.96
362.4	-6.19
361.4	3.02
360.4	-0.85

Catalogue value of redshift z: 0.052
